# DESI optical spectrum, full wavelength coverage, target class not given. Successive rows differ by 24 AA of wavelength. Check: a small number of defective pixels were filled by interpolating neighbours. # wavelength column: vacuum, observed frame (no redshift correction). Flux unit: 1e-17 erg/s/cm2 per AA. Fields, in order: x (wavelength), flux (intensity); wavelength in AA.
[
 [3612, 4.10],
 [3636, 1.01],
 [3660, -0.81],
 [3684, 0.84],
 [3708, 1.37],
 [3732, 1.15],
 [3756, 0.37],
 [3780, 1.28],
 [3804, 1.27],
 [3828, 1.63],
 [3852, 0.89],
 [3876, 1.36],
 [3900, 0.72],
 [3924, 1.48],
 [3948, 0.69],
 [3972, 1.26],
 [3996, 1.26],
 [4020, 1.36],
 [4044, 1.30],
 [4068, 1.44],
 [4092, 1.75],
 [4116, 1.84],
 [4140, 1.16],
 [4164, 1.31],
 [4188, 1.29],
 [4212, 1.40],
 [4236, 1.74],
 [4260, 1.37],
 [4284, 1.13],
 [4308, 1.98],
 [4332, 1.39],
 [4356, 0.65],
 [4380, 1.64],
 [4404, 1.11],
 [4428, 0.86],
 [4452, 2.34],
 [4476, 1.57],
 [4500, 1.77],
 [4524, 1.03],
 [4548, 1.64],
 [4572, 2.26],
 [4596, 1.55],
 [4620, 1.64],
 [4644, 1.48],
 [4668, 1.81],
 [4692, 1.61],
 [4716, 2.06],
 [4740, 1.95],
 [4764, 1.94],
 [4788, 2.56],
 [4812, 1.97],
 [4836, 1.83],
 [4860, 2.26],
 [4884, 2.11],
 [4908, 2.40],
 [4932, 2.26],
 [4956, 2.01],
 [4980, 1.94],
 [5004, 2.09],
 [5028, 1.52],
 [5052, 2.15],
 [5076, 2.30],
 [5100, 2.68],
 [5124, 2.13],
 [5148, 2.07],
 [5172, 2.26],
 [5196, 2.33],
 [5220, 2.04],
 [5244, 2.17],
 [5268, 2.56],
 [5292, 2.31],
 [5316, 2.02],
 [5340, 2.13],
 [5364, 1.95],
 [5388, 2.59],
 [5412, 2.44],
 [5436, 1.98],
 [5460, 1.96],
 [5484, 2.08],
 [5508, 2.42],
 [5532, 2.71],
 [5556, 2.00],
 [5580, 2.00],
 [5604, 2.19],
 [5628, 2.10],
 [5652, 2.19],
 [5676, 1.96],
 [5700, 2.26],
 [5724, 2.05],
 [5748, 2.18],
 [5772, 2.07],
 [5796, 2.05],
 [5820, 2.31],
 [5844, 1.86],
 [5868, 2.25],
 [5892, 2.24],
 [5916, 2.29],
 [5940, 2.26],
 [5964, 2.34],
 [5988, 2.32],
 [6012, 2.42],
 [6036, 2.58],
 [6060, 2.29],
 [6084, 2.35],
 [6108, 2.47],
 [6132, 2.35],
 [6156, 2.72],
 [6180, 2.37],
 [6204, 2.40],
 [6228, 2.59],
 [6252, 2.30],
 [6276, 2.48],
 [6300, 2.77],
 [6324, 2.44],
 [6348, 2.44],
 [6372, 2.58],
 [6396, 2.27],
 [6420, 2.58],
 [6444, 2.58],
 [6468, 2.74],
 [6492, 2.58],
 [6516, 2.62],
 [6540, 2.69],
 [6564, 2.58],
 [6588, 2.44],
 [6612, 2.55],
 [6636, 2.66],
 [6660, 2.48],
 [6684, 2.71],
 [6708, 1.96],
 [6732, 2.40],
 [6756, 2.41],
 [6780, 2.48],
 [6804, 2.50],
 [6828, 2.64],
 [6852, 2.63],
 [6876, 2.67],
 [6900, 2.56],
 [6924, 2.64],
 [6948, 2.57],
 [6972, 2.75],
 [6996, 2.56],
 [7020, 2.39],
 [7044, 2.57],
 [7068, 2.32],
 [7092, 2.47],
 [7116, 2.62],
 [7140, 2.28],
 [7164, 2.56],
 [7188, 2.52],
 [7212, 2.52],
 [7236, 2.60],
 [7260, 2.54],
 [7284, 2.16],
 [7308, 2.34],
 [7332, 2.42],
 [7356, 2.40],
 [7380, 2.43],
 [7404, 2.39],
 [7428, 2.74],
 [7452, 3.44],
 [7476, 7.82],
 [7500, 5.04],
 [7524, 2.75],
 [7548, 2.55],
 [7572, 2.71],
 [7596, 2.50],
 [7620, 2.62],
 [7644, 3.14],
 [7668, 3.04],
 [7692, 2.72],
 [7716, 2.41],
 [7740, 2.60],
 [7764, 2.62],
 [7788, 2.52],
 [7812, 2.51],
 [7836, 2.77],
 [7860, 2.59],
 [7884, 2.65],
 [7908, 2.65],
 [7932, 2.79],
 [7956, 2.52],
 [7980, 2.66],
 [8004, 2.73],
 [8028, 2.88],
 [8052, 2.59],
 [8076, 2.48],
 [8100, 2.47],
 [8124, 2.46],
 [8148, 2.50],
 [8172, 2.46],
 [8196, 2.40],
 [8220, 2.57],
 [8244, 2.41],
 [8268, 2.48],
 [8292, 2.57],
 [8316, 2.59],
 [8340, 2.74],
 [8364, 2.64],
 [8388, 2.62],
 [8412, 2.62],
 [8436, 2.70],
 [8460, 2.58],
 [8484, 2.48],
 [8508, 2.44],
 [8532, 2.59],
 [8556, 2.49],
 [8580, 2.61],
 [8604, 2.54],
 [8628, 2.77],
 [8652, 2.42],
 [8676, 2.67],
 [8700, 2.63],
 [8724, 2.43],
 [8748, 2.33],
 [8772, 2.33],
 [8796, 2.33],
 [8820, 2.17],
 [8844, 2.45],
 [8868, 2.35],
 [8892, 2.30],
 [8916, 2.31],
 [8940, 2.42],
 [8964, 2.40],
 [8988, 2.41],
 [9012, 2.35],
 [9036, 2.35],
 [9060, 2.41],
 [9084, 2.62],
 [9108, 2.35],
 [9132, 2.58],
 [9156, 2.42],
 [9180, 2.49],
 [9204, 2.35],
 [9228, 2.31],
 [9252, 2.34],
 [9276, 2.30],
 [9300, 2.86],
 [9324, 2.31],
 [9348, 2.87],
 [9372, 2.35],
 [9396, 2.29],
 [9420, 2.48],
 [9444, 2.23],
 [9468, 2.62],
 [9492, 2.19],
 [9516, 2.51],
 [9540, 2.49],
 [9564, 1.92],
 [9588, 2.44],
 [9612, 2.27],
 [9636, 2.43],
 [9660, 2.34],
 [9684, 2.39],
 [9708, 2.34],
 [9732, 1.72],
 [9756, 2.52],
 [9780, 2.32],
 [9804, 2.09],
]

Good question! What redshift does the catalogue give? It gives 0.14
